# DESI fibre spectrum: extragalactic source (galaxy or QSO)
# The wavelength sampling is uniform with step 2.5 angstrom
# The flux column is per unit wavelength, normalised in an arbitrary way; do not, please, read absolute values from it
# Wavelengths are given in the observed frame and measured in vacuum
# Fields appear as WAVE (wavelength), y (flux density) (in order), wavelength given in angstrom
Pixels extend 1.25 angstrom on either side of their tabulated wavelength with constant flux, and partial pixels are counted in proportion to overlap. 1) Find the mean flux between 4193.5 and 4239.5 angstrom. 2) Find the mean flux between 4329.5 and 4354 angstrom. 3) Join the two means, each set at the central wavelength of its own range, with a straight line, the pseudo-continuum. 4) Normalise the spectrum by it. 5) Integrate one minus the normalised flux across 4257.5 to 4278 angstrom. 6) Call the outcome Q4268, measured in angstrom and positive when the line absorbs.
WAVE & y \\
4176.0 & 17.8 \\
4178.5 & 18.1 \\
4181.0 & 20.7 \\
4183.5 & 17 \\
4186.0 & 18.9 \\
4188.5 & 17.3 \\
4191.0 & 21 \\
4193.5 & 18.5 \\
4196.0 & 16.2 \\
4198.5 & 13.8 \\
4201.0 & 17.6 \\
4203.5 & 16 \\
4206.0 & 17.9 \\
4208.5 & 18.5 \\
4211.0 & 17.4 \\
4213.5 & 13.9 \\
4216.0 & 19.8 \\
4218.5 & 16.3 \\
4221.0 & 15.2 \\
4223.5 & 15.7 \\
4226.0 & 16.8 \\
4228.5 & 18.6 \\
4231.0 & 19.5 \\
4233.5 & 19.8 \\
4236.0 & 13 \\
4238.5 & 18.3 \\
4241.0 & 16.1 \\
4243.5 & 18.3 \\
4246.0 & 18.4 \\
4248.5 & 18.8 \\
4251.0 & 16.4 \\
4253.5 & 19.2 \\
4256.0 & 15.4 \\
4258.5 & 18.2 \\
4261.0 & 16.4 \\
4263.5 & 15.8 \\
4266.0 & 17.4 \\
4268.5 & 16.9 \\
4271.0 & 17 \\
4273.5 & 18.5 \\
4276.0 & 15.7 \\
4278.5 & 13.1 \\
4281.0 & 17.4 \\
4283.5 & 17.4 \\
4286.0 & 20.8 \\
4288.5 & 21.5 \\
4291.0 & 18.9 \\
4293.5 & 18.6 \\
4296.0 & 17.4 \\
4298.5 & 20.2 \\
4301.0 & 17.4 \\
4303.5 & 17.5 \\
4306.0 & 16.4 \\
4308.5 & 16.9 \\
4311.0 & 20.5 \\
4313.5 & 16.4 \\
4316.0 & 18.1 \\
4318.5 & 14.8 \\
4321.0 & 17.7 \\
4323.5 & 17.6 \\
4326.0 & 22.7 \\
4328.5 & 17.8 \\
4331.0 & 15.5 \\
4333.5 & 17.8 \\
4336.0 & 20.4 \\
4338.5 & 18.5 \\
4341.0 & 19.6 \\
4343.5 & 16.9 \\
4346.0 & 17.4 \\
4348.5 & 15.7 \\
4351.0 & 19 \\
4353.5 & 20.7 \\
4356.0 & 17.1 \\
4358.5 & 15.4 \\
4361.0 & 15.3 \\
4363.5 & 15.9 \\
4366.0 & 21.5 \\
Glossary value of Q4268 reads 0.67 angstrom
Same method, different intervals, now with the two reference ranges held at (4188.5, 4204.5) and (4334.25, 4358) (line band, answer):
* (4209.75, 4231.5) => 0.6 angstrom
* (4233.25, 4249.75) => 0.1 angstrom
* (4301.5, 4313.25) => 0.2 angstrom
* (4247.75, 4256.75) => 0.1 angstrom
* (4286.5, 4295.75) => -0.8 angstrom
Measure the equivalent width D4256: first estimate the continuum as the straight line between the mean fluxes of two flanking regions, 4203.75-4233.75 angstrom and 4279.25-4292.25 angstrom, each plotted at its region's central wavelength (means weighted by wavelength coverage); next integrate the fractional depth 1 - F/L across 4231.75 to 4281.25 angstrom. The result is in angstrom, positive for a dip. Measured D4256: 3.3 angstrom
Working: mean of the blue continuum 17.3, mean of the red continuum 19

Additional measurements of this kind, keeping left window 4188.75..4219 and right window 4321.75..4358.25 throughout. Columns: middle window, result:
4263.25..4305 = 0.2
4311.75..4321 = 0.6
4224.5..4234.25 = -0.6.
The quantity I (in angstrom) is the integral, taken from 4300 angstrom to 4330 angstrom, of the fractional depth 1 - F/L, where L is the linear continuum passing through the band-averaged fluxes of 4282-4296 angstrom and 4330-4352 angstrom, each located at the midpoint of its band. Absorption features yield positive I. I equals 1.20 angstrom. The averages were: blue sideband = 19.2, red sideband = 17.9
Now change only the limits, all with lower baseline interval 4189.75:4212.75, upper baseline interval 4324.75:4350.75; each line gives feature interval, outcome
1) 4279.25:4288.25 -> -0.3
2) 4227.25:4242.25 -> 0.0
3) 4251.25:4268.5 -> 0.7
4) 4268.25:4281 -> 1.1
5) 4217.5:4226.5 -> 0.8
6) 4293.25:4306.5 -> 0.0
